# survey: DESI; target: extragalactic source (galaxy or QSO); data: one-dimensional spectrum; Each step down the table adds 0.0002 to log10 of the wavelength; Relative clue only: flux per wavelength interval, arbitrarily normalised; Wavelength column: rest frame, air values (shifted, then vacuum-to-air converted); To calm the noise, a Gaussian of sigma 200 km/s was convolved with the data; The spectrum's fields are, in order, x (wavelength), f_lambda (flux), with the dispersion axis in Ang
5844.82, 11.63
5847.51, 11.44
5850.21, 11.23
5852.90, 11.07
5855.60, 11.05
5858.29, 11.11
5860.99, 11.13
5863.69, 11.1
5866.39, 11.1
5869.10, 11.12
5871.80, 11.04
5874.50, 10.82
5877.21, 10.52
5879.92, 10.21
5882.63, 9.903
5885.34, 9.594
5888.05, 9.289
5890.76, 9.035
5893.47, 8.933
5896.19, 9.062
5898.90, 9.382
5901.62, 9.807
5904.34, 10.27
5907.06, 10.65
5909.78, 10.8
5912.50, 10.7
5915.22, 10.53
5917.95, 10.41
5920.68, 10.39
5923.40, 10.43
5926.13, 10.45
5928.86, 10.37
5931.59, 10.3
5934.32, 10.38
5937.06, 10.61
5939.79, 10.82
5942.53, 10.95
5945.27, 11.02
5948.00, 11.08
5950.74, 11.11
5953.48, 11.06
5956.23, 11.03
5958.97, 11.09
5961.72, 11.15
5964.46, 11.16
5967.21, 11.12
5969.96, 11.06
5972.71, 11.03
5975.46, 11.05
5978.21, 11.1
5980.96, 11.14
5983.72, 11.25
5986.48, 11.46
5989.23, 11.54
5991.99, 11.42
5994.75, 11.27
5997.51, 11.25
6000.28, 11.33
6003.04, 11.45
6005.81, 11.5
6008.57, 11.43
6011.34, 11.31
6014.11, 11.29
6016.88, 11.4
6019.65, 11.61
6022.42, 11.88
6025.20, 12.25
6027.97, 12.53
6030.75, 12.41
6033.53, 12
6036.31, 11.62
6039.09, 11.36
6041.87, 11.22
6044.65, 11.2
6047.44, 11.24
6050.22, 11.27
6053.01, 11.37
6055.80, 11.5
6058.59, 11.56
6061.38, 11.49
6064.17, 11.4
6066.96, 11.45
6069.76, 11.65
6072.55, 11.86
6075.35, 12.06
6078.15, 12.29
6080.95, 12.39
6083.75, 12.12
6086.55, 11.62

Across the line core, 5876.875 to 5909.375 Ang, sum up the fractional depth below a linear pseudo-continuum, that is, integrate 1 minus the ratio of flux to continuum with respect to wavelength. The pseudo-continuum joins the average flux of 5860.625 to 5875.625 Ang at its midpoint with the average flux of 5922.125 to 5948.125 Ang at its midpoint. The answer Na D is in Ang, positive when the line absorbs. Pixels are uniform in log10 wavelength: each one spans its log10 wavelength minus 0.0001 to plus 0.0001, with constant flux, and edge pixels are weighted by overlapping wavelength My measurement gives 3.5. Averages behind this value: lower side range 11.1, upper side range 10.6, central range 9.73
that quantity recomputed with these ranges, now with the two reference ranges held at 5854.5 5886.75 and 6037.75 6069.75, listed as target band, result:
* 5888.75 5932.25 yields 3.1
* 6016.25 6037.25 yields -1.3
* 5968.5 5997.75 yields -0.3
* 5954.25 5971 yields -0.1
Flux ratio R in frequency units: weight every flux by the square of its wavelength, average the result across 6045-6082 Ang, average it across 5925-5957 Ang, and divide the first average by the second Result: 1.1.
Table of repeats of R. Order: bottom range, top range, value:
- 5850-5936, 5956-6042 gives 1.14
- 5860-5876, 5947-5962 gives 1.03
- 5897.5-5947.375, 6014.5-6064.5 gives 1.15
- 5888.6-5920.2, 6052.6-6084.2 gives 1.25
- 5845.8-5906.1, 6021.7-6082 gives 1.20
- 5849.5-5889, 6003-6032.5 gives 1.16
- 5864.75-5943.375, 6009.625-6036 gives 1.20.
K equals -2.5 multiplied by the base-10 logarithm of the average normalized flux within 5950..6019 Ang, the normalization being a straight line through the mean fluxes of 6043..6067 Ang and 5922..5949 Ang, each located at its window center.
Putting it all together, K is -0.03 mag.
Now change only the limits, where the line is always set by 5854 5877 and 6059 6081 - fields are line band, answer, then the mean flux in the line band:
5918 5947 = 0.07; 10.6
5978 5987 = 0.02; 11.2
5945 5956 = 0.03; 11.1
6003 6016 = 0.02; 11.4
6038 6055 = 0.04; 11.3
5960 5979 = 0.03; 11.1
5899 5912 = 0.09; 10.3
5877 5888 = 0.12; 9.91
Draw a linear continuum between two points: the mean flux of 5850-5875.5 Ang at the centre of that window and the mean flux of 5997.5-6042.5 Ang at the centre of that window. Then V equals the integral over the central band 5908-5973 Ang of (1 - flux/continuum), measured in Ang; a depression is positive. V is 3.3 Ang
